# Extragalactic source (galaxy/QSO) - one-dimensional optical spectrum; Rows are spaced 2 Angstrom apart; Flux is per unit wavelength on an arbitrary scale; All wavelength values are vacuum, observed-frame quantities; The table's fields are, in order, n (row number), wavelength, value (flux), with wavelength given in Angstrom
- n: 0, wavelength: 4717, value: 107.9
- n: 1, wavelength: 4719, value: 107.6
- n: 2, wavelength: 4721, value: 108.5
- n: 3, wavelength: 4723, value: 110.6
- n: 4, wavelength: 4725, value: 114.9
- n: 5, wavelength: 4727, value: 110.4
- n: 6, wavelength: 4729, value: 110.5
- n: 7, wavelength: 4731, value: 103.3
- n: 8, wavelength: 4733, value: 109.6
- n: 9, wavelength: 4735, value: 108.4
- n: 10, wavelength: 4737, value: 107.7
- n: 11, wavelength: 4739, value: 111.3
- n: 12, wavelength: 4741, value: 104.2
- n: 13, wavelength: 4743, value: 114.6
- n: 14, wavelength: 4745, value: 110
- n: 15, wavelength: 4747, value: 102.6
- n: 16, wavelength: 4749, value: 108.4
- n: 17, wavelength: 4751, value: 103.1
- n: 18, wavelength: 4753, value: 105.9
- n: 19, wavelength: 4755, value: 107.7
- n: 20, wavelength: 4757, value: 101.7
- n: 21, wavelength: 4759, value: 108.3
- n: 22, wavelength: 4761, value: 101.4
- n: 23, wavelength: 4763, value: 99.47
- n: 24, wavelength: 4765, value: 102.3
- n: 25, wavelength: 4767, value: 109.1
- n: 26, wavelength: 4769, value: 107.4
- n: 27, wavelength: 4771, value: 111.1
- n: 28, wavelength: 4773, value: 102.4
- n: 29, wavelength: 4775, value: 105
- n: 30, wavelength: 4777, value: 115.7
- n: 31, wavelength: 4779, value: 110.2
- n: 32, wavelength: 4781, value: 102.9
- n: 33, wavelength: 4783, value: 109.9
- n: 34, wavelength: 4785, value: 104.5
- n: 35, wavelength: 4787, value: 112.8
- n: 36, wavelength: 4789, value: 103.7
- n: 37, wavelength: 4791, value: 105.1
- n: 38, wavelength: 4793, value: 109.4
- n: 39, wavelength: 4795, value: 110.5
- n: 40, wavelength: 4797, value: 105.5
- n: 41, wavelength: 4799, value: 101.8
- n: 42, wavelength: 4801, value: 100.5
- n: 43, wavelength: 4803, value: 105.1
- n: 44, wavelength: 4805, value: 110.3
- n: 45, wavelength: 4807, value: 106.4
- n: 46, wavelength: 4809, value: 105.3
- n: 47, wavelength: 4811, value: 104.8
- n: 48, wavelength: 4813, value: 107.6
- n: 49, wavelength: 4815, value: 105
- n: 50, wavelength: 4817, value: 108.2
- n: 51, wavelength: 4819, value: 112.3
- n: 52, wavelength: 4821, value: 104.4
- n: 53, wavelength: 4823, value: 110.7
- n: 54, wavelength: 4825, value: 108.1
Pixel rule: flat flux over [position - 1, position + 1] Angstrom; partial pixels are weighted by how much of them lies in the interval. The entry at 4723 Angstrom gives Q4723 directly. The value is 110.6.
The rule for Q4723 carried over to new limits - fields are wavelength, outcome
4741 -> 104.2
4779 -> 110.2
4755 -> 107.7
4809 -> 105.3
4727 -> 110.4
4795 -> 110.5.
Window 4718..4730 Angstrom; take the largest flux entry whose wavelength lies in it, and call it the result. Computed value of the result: 114.9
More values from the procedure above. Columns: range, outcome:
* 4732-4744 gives 114.6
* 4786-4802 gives 112.8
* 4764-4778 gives 115.7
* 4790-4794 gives 109.4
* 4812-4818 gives 108.2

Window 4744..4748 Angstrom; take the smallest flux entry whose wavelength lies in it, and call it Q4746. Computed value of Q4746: 102.6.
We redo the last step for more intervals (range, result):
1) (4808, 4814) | 104.8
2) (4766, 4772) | 107.4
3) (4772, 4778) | 102.4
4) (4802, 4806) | 105.1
